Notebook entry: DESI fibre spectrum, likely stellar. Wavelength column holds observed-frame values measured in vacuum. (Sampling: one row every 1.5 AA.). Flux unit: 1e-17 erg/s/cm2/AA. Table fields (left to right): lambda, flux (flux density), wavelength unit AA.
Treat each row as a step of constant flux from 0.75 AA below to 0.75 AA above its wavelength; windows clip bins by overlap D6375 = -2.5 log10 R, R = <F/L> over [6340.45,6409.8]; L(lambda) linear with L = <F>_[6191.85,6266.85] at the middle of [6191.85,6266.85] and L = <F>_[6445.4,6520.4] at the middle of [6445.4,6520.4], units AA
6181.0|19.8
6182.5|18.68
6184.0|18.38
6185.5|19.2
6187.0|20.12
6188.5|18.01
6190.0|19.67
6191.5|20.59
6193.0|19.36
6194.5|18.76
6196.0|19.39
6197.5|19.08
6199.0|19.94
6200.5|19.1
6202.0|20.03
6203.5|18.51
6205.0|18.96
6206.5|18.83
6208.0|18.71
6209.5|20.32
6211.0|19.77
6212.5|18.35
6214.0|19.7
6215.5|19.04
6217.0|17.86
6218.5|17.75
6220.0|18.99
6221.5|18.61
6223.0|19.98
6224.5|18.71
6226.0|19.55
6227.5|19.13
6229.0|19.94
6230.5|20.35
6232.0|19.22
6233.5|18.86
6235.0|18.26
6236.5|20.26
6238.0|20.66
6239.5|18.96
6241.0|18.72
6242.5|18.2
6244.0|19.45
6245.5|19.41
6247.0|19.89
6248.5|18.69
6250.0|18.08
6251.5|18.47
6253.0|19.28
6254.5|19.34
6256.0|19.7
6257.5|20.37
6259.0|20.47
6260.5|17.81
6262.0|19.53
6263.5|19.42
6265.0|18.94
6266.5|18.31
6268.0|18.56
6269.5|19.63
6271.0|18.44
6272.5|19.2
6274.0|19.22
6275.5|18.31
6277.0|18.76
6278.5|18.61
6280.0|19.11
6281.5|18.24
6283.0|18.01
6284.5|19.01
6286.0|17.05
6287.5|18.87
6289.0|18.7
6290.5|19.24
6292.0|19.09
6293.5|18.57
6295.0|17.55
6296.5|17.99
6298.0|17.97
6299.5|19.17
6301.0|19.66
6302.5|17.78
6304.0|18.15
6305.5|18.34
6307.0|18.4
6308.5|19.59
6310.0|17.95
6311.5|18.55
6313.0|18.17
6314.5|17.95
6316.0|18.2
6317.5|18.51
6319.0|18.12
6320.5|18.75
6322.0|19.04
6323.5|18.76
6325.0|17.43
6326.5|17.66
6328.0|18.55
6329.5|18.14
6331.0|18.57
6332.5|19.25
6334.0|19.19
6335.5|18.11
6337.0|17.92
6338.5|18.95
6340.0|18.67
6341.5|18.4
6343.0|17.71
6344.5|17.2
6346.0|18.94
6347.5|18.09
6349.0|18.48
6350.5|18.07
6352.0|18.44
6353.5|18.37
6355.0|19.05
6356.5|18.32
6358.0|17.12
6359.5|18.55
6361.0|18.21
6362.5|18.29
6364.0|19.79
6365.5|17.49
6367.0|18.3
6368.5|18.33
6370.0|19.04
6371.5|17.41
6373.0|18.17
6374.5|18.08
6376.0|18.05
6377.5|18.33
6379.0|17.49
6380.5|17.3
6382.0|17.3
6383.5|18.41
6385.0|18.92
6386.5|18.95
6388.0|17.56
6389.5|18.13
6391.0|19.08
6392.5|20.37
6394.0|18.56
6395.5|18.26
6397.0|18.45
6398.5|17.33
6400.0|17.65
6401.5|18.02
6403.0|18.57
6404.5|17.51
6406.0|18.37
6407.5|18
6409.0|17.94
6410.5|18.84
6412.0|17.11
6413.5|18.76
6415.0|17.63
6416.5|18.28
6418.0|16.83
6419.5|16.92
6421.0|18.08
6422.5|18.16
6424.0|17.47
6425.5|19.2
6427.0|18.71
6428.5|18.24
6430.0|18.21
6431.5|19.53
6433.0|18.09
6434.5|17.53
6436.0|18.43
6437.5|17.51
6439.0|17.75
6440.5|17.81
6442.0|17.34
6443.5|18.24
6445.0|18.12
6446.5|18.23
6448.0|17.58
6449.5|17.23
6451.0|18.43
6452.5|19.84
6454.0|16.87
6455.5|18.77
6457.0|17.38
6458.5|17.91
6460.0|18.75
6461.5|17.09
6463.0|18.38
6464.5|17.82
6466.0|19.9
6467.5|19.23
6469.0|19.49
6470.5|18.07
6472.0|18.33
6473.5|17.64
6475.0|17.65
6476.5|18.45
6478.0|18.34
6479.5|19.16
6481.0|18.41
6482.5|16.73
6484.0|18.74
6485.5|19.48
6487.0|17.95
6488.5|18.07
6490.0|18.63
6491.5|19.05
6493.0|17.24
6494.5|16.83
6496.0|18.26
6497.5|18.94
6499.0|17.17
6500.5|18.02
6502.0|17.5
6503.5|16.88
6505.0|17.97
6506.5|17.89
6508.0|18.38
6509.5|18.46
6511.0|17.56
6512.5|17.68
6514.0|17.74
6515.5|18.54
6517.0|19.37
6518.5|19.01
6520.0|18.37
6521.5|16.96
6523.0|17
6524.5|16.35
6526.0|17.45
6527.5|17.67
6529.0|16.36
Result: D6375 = 0.023 mag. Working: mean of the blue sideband 19.2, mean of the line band 18.2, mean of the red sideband 18.2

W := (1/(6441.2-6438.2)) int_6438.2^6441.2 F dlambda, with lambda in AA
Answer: 17.8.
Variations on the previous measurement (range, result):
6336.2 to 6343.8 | 18.3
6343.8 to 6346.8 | 18.1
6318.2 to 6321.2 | 18.4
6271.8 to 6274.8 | 19.2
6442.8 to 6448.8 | 18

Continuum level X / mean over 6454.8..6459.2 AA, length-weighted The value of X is 18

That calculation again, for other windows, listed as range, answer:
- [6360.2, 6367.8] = 18.4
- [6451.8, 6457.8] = 18.2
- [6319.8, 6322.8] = 18.9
